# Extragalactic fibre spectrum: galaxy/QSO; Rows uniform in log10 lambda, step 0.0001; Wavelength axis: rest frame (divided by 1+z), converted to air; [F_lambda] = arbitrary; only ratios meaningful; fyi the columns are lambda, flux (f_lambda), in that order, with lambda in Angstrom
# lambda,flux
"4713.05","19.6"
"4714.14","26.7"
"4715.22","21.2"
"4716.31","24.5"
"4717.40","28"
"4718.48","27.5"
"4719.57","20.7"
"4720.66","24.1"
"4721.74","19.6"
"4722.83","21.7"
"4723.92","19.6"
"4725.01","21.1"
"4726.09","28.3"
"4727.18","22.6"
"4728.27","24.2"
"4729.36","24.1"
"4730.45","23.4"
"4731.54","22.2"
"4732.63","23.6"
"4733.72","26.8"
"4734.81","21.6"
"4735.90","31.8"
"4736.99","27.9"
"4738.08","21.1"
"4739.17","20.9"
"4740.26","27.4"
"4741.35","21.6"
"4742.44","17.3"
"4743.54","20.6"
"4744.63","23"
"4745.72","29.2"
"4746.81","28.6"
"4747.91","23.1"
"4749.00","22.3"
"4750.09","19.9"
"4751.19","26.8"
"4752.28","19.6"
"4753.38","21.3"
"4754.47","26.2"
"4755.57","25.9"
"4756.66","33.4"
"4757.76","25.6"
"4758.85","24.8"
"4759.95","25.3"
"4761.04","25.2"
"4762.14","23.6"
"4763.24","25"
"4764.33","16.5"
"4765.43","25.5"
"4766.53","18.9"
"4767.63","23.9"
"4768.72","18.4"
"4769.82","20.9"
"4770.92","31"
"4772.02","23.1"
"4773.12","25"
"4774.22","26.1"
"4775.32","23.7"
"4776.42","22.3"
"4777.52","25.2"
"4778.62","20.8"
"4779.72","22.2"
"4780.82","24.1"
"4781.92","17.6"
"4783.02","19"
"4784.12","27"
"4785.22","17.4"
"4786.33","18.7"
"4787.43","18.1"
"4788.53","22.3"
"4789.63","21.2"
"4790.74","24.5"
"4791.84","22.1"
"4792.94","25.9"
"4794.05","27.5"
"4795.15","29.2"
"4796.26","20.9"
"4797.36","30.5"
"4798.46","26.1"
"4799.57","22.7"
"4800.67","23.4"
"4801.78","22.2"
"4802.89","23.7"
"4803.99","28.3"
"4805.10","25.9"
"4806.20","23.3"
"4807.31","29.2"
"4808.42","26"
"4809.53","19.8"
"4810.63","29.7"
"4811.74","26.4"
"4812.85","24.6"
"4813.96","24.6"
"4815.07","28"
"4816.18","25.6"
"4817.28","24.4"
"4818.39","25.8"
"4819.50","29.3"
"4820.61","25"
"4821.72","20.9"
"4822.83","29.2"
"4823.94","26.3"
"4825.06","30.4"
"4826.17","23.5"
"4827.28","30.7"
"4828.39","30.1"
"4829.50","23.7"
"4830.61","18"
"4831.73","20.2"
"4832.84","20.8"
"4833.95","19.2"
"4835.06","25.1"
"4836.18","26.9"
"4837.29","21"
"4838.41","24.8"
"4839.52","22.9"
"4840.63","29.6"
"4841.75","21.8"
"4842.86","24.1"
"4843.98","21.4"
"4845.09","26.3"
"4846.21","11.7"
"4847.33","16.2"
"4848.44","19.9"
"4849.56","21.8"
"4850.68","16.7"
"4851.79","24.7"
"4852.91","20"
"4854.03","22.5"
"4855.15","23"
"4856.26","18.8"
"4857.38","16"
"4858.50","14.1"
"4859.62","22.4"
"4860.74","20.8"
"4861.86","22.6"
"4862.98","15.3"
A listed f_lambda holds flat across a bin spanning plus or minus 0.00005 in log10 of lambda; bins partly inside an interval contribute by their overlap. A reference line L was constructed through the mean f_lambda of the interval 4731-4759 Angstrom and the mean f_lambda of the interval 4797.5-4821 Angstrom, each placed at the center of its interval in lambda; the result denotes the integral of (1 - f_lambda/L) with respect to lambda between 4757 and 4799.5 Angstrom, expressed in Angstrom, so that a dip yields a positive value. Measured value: 2.7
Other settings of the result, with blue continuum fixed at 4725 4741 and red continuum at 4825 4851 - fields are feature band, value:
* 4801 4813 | -1.1 Angstrom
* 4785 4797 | 0.4 Angstrom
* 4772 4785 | 0.5 Angstrom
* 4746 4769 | 0.2 Angstrom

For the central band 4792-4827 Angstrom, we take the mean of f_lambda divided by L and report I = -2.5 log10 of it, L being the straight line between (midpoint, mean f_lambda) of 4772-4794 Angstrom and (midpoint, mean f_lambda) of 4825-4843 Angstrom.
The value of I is -0.108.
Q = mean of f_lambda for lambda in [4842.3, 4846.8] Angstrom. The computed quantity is 20.8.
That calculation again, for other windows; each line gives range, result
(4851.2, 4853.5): 22.3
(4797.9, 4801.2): 24.1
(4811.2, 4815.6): 25.9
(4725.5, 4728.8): 25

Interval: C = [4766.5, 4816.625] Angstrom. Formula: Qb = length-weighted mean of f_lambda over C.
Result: 23.9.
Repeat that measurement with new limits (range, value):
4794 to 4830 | 26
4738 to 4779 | 23.7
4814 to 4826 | 26.3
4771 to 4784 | 23.1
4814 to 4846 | 24.7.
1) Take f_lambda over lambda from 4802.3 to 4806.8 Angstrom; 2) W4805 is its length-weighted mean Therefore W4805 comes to 25.3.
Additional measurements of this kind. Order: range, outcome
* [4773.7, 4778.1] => 24.3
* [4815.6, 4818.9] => 25.3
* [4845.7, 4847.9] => 14.1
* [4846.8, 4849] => 18.1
